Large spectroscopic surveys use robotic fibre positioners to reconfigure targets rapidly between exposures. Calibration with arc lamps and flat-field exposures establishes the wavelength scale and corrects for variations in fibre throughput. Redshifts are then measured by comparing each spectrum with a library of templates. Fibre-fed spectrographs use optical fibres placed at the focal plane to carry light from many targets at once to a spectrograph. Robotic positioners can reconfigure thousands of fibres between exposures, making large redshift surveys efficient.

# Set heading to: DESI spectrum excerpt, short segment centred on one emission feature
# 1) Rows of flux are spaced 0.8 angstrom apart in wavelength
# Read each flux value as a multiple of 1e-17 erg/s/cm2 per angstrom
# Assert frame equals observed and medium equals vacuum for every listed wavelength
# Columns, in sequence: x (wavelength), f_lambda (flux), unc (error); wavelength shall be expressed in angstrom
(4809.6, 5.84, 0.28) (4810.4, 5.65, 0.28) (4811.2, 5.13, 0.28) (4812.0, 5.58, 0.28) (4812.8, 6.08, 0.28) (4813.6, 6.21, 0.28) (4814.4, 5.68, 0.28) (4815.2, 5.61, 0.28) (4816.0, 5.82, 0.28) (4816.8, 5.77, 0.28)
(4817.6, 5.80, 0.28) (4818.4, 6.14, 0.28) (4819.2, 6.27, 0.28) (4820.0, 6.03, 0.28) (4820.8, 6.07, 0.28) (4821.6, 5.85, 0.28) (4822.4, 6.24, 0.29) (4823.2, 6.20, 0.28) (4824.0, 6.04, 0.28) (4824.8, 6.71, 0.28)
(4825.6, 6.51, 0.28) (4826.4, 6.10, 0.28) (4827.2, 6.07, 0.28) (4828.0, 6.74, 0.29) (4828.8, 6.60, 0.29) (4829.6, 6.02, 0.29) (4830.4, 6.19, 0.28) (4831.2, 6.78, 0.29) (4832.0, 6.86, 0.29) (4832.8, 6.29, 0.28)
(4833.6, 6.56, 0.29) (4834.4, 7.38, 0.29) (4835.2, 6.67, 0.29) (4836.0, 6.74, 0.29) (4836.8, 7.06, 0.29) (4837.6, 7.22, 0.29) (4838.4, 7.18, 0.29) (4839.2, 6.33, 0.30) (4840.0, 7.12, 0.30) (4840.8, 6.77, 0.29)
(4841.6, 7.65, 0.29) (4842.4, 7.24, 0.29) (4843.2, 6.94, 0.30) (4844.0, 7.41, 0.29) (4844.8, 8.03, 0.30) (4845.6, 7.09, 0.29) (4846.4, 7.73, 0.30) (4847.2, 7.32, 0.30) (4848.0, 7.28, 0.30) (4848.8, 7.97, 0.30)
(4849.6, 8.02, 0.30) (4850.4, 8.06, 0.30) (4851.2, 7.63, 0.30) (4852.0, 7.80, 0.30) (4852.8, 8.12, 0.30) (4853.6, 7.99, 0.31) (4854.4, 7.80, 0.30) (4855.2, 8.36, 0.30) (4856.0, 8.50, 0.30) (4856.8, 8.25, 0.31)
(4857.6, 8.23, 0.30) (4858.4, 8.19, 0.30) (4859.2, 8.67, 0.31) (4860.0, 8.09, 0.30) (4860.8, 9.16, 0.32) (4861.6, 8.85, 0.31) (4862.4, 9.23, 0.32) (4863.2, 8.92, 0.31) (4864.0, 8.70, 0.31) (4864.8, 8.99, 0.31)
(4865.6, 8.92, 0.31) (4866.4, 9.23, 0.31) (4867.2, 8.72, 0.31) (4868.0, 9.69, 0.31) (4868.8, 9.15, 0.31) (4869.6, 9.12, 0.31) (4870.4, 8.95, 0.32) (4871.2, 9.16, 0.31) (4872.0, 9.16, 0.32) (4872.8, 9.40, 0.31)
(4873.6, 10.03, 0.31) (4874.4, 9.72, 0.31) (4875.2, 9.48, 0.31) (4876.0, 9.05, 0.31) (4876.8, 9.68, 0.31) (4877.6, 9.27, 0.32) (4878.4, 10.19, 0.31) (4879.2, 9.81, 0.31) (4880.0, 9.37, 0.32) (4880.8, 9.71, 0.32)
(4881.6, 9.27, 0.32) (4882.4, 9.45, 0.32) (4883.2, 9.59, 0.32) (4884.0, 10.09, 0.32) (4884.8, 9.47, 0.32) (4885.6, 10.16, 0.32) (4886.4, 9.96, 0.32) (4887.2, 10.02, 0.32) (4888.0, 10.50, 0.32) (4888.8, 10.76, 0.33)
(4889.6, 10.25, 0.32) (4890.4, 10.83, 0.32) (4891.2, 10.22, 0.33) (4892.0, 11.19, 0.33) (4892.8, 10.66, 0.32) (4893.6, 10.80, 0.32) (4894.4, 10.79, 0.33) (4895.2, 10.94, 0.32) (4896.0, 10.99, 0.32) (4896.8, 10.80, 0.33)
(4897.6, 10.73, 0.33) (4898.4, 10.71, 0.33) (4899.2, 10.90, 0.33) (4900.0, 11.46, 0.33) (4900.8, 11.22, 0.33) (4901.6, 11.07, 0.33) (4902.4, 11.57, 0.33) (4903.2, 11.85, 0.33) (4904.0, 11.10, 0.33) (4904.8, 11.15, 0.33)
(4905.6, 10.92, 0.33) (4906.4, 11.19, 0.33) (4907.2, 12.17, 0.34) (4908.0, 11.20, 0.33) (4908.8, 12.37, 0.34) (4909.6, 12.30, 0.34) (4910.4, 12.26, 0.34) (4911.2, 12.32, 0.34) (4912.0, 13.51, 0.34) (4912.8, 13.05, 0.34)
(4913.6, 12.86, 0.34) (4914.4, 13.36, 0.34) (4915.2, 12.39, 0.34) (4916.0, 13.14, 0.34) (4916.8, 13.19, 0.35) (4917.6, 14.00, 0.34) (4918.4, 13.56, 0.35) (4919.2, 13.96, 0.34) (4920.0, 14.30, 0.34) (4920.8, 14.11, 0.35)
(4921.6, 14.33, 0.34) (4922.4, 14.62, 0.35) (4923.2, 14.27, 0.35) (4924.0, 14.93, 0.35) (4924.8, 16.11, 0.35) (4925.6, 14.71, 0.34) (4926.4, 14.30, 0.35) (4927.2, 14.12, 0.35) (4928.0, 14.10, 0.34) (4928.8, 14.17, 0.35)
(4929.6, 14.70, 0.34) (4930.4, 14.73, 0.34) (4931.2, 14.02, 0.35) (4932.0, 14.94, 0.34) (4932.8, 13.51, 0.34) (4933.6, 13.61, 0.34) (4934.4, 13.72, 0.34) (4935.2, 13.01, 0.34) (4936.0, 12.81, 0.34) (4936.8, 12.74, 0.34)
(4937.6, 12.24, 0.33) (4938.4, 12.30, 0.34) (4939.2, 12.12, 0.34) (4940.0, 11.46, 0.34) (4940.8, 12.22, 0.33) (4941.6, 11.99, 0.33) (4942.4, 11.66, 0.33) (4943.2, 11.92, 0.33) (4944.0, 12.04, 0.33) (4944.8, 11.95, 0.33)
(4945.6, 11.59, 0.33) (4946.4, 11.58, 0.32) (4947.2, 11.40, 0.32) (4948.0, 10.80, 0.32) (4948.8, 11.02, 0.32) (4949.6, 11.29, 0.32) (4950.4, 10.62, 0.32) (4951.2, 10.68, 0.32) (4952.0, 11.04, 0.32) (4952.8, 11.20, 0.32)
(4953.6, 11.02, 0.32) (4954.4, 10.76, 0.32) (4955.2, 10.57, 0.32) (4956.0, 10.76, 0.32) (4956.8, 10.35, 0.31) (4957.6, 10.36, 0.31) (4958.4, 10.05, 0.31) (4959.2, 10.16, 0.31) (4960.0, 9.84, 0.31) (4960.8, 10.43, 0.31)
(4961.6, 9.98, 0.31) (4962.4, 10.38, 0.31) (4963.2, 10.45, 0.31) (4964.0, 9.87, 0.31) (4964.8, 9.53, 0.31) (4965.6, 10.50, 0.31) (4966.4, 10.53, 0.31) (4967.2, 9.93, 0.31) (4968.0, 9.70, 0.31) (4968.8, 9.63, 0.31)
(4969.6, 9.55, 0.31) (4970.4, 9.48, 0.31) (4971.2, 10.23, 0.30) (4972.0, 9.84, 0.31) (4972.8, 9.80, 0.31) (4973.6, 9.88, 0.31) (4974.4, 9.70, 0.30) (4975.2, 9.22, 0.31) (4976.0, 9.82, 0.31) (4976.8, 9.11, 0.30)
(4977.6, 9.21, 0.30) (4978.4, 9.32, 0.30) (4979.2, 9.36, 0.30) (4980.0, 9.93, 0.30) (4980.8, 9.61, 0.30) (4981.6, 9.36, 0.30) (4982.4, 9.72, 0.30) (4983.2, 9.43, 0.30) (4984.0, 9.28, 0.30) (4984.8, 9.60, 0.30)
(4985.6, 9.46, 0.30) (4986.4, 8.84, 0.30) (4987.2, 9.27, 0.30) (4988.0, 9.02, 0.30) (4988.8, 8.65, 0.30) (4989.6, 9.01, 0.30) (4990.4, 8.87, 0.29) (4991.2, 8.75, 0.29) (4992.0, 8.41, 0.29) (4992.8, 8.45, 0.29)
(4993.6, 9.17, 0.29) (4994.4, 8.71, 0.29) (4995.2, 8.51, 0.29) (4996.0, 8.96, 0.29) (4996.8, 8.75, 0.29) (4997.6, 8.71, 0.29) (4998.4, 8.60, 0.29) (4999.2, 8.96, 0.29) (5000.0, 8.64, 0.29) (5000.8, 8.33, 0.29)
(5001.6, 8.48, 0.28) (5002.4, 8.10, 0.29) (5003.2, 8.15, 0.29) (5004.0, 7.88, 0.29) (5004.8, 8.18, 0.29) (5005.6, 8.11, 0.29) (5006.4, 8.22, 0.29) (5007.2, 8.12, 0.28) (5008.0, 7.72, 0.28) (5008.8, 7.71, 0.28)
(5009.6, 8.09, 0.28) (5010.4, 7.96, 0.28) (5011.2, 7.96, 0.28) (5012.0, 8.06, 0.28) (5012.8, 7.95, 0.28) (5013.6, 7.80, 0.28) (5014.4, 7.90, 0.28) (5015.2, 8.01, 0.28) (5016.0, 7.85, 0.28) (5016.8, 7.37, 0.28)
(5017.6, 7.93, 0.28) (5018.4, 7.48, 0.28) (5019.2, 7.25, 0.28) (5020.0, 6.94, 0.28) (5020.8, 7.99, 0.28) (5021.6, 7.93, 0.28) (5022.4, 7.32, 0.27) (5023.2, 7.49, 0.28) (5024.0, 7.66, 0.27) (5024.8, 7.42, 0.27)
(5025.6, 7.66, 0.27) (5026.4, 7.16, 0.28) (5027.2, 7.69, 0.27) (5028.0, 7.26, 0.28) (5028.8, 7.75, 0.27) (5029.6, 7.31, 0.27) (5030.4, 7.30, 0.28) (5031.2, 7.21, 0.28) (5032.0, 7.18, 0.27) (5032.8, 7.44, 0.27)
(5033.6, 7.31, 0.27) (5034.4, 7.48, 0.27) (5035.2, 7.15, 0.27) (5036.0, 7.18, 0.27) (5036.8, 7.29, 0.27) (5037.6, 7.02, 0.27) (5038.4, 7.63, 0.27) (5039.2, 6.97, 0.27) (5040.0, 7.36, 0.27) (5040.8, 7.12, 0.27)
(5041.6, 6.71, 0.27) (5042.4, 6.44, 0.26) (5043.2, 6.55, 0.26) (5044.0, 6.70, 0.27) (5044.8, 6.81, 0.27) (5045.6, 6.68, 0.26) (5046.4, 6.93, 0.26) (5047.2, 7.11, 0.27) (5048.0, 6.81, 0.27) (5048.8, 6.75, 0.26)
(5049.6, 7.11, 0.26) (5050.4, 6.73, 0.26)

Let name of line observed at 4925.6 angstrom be C IV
